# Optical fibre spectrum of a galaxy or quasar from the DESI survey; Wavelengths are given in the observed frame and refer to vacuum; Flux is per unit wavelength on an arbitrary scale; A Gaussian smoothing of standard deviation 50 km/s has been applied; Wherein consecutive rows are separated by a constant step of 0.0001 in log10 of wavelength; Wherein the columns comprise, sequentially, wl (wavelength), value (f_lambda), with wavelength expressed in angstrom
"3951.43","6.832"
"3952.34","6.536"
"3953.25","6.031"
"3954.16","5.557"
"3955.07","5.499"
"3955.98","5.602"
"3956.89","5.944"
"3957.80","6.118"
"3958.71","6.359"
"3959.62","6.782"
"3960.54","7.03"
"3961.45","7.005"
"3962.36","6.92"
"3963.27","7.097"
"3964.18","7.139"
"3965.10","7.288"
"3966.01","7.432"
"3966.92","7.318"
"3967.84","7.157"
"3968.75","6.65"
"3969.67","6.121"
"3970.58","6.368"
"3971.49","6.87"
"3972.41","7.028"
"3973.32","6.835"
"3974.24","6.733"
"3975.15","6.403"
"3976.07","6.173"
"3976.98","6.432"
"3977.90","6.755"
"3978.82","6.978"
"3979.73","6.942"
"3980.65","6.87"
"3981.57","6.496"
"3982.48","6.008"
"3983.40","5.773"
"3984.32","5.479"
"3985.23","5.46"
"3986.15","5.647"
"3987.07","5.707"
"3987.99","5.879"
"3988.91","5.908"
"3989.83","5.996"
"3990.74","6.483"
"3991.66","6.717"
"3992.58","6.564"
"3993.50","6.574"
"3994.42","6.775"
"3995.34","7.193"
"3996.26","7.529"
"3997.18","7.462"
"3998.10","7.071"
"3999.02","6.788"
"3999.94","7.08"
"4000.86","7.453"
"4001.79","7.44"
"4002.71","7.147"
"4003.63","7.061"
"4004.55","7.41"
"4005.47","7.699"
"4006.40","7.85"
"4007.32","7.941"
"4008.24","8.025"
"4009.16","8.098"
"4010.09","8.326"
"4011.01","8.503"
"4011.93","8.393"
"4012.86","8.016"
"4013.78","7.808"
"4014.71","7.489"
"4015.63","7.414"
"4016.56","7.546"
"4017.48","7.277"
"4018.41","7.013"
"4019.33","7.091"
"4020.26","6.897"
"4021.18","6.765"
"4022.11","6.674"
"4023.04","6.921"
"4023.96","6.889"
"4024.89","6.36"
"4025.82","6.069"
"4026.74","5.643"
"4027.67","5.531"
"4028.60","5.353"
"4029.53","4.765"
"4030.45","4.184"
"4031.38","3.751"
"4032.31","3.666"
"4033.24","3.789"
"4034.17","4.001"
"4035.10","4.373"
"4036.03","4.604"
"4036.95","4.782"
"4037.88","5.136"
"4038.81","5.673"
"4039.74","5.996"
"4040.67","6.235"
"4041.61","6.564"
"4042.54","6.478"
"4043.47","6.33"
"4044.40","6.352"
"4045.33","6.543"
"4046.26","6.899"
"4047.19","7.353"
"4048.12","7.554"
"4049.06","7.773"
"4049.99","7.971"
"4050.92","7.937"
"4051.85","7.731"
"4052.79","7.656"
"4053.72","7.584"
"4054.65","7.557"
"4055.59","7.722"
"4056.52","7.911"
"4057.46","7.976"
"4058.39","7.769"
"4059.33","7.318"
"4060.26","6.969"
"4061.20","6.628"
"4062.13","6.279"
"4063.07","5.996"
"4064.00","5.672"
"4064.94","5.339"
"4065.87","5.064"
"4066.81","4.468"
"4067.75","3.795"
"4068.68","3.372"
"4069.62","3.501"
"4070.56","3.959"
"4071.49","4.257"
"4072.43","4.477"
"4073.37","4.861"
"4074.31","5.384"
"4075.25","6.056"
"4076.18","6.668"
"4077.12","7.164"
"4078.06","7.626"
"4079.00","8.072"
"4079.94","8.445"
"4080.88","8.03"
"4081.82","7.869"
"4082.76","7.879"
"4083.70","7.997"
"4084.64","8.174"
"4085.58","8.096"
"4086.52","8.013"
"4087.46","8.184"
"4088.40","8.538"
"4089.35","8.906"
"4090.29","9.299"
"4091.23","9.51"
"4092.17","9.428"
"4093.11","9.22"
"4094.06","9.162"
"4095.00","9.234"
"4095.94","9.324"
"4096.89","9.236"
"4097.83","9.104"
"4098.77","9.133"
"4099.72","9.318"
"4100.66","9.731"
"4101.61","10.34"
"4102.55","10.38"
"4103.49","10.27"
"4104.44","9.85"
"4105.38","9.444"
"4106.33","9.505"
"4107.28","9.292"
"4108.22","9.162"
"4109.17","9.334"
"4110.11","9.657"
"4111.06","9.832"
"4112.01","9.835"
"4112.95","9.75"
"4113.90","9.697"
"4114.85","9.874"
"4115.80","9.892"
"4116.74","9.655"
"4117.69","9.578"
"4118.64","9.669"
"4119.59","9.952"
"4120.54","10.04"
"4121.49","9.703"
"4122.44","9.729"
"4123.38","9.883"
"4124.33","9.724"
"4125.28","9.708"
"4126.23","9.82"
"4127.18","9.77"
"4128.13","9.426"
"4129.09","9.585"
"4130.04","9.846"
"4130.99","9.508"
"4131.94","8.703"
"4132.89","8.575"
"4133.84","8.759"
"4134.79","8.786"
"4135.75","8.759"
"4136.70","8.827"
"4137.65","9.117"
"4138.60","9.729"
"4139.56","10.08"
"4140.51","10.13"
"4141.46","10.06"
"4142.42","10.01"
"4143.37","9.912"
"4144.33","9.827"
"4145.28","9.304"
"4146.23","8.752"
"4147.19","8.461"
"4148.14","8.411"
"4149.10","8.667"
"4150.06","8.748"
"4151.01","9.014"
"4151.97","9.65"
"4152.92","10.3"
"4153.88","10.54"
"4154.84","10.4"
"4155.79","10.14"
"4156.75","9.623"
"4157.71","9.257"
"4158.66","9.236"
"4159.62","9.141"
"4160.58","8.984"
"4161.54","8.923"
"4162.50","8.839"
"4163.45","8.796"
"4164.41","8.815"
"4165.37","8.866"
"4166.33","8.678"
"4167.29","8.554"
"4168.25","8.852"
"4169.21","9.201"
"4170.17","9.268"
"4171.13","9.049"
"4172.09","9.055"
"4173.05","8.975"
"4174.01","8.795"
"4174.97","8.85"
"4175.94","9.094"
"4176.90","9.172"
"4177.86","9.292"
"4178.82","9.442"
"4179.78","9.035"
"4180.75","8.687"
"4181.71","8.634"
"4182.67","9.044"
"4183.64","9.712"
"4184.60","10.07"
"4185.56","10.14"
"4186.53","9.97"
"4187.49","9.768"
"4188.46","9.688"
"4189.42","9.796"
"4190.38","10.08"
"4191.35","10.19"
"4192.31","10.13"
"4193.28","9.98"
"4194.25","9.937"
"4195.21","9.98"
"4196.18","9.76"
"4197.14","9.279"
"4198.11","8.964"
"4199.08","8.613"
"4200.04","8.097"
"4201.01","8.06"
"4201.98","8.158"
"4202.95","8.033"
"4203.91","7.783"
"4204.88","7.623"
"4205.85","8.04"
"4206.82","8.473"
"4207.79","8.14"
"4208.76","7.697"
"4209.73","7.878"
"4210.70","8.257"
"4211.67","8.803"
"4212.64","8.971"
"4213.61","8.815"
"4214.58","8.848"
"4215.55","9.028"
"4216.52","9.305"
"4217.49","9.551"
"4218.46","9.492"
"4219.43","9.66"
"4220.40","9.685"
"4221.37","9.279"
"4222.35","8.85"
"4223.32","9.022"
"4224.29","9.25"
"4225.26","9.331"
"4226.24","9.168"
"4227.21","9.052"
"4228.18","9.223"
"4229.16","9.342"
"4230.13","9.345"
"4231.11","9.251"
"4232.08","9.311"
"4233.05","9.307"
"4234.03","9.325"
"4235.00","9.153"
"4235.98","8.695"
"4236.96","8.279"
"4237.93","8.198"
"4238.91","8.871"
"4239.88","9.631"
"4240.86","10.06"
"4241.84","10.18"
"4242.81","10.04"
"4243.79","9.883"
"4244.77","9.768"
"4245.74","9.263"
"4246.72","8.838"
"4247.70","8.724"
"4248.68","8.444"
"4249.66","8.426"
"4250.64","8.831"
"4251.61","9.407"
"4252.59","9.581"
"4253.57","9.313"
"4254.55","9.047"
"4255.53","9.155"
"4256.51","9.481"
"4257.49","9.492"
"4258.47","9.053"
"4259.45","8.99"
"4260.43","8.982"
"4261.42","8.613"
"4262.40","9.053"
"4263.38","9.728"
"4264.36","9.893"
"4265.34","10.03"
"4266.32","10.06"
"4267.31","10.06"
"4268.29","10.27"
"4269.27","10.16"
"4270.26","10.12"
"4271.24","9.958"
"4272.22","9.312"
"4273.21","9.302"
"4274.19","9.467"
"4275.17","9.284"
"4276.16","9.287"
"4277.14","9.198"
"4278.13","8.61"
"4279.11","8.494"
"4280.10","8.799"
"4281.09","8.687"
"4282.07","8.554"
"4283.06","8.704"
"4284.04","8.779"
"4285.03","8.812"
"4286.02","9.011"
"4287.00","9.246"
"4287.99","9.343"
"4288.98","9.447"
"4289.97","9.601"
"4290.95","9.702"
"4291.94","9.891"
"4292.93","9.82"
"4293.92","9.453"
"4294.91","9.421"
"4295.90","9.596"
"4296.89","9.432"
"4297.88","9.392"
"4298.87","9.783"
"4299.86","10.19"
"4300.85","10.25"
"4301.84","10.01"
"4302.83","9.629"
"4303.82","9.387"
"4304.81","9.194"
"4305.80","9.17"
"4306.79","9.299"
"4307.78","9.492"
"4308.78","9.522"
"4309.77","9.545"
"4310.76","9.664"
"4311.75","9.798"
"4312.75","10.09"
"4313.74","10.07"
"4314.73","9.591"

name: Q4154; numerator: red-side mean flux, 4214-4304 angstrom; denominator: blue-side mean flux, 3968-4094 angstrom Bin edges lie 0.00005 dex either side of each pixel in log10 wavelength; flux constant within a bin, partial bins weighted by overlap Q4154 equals 1.39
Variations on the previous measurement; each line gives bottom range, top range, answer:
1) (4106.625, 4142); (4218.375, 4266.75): 0.97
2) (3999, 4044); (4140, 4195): 1.44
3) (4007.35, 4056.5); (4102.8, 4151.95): 1.44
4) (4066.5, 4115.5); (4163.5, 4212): 1.11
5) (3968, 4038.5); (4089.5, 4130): 1.48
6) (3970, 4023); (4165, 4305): 1.33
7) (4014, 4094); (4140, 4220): 1.39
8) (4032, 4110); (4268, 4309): 1.30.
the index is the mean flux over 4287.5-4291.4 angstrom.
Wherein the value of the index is 9.53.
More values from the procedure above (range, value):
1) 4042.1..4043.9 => 6.41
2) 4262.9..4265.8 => 9.9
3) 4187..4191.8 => 9.91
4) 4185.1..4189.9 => 9.87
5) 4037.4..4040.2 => 5.6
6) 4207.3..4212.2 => 8.16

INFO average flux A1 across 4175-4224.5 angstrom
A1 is 9.08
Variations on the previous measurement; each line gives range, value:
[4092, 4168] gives 9.45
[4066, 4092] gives 6.77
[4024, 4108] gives 7.02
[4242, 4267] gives 9.3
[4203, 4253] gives 9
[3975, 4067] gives 6.6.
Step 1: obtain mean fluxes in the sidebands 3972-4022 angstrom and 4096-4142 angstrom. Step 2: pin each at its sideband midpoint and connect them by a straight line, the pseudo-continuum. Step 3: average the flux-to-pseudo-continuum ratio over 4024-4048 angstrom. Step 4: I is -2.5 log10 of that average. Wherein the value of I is 0.379 mag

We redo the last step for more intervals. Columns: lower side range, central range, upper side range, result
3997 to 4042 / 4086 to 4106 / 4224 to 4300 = -0.25 mag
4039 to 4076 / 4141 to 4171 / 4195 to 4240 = -0.18 mag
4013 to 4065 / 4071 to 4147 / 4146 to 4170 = -0.12 mag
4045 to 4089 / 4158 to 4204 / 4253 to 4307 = -0.12 mag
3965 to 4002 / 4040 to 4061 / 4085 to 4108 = 0.13 mag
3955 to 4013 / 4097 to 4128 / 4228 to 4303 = -0.21 mag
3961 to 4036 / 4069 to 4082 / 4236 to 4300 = 0.21 mag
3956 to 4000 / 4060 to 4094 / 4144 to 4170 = 0.19 mag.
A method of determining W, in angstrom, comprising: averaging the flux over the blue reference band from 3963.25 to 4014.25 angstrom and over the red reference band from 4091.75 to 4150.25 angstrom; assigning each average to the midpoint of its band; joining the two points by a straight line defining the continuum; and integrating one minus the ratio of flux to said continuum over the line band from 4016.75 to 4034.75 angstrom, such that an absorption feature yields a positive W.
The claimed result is 4.46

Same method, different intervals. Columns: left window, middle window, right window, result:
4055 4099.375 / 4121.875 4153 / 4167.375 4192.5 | -3.4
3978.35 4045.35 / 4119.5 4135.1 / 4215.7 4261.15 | -3.2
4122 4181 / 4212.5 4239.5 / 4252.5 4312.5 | 0.7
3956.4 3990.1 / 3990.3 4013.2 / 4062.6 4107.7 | -2.1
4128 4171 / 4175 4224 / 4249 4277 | 1.4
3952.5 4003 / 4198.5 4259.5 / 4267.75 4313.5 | -0.6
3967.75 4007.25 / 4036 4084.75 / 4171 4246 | 6.5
